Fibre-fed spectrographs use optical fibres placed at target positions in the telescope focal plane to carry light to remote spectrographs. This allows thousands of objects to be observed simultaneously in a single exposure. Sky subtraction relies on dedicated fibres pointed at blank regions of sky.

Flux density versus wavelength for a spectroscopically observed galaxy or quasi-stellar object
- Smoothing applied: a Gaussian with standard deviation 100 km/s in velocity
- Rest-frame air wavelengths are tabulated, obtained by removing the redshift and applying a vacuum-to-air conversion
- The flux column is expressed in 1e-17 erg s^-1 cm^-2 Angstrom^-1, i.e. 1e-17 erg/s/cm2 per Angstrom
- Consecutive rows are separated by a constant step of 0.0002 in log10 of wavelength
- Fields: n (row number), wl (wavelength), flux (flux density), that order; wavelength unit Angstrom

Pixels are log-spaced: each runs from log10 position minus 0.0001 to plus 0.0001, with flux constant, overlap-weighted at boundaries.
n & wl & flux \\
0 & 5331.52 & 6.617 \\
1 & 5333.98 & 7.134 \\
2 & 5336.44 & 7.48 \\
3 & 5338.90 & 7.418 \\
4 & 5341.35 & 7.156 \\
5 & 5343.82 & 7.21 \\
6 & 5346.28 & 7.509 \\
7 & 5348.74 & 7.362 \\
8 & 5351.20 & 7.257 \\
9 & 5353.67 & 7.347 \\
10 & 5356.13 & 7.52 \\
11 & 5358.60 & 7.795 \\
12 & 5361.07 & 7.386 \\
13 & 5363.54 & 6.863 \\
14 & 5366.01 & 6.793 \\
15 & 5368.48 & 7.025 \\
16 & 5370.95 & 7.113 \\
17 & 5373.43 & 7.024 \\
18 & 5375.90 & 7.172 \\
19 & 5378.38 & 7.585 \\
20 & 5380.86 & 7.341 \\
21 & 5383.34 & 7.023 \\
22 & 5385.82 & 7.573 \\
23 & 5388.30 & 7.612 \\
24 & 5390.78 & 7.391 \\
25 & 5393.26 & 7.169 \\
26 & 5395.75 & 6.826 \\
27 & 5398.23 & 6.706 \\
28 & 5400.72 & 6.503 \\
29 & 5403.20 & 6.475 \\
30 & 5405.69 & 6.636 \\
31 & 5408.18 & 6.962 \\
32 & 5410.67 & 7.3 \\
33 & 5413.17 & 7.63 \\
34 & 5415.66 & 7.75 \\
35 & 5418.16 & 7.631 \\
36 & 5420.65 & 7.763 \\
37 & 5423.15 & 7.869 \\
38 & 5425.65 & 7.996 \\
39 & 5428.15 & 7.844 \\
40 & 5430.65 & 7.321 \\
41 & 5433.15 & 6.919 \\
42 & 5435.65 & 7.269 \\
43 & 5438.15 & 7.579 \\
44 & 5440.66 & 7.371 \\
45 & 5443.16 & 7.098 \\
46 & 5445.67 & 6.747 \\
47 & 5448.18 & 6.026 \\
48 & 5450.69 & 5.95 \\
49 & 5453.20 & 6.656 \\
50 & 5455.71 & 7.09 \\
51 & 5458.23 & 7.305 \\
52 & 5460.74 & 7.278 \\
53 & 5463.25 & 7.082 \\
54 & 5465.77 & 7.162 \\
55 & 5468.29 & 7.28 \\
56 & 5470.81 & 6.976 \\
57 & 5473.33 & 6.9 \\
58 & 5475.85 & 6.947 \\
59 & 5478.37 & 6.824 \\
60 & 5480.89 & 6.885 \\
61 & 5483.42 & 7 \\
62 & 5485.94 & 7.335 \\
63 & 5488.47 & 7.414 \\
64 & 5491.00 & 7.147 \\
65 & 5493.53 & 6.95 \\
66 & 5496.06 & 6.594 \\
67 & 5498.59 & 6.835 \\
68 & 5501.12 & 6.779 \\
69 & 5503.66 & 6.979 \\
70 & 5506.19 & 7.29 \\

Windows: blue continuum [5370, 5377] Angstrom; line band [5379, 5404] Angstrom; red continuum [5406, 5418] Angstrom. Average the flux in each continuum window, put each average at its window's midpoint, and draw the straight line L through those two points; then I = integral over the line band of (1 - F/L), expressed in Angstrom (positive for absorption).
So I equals 0.5 Angstrom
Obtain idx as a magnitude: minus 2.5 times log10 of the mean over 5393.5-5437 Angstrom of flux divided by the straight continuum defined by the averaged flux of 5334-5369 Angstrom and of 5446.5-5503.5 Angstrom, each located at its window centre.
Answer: -0.023 mag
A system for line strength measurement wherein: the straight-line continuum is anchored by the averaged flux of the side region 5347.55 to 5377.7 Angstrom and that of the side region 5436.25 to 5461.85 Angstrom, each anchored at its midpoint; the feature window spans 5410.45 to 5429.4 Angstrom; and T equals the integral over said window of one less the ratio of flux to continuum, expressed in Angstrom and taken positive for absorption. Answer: -2.0 Angstrom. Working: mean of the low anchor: 7.23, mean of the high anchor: 6.92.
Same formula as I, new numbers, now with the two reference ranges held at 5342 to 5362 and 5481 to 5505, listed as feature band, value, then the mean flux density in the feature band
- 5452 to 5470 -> -0.07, 7.12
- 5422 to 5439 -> -0.84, 7.54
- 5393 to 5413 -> 1.14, 6.85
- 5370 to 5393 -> 0.05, 7.31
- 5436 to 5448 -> 0.08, 7.1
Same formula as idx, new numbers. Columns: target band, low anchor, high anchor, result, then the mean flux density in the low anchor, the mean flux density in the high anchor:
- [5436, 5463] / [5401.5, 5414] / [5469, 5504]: 0.01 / 6.96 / 6.97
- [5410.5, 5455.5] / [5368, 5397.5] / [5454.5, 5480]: -0.02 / 7.23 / 7.08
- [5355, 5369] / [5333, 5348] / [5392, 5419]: 0.00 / 7.32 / 7.04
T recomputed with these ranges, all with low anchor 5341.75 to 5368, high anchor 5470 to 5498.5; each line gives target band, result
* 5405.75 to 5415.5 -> -0.1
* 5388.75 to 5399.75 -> 0.2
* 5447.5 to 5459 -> 0.7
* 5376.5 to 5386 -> -0.2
